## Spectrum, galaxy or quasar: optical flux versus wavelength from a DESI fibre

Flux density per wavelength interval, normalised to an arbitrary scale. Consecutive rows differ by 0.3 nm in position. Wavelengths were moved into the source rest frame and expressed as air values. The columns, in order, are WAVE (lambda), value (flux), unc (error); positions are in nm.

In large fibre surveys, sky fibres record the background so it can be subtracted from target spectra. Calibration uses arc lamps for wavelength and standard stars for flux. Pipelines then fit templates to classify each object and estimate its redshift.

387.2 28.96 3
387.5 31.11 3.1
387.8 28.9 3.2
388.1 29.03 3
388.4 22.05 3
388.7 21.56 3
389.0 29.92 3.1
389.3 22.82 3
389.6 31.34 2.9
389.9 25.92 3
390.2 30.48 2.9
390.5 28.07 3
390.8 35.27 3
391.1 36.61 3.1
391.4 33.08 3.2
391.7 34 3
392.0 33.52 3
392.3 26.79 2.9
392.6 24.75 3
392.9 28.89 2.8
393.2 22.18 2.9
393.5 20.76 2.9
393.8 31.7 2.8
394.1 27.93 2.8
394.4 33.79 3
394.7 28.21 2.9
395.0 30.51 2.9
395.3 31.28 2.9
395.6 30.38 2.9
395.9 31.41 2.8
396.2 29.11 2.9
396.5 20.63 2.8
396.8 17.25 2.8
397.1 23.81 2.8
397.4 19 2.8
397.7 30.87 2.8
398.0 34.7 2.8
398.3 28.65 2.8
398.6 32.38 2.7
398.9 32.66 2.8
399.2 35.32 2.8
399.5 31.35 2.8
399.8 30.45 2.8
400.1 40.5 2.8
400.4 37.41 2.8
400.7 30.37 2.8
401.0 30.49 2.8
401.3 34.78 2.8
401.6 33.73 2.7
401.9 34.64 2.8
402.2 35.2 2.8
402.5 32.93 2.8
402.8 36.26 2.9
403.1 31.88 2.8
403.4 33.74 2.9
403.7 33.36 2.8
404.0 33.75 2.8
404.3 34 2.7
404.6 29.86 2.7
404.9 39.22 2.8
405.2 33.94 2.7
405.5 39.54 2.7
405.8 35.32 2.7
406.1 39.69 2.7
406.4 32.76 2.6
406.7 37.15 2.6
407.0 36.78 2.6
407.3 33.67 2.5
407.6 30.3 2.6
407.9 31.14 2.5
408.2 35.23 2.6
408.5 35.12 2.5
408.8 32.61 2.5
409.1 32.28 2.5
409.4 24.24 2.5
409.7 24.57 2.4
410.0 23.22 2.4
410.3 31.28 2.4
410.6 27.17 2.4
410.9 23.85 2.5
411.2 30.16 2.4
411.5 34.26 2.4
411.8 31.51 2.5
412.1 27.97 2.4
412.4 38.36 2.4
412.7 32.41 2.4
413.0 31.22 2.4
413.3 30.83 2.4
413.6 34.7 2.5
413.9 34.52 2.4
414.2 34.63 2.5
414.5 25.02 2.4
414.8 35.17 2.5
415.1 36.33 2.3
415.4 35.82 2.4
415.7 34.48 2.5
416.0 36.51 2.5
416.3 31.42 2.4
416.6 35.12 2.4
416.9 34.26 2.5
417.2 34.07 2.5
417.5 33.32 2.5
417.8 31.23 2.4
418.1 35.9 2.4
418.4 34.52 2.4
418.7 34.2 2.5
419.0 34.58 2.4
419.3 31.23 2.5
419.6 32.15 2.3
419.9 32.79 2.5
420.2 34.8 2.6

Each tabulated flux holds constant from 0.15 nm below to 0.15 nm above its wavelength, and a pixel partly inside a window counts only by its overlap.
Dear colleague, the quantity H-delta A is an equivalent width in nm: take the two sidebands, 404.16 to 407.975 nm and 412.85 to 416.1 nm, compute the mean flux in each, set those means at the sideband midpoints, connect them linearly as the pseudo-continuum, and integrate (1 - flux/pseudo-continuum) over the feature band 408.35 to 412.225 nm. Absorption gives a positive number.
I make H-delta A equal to 0.58 nm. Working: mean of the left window 35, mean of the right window 33.5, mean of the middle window 29.1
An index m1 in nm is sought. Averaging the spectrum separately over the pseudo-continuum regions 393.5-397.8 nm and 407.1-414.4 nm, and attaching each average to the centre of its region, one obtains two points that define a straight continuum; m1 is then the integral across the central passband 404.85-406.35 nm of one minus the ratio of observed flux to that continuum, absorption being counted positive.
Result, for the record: -0.37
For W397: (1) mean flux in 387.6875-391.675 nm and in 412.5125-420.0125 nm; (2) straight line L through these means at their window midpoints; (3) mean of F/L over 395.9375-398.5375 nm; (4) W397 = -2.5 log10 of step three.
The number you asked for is 0.17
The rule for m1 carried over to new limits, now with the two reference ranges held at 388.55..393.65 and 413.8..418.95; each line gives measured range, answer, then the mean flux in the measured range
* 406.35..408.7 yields -0.15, 34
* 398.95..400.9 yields -0.23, 34.1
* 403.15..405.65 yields -0.25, 34.6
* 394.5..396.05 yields -0.05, 30.5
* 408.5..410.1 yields 0.21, 28.2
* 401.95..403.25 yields -0.13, 34.1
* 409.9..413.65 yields 0.28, 30.5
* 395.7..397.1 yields 0.23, 24.7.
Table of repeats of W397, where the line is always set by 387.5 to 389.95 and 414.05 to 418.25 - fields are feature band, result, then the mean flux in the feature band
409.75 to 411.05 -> 0.23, 26.2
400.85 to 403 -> -0.13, 34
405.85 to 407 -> -0.17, 36.5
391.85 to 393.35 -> 0.02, 27.2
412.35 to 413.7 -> 0.00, 33.1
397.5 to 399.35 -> -0.10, 32.1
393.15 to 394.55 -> 0.02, 27.6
